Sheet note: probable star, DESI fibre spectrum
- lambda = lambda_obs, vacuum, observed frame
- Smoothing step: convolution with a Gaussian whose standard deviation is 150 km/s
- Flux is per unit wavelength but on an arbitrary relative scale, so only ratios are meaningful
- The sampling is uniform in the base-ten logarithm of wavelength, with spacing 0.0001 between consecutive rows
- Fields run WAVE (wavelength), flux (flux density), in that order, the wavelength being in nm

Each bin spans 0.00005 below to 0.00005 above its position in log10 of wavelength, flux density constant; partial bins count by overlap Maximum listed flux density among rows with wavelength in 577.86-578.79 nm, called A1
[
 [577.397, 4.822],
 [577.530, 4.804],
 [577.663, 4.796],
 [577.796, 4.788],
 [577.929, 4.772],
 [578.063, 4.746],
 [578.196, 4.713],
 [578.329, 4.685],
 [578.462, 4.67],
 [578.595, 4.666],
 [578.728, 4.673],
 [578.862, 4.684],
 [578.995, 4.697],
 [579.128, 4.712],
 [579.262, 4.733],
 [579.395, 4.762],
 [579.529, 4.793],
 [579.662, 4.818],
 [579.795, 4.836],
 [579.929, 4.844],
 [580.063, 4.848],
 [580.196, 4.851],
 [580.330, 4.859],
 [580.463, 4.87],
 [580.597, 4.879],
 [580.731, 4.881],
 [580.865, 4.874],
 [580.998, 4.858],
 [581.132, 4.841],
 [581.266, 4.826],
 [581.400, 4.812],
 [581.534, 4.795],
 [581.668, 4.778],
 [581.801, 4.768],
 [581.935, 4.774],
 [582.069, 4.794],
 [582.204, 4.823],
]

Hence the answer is 4.772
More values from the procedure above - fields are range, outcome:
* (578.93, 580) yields 4.844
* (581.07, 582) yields 4.841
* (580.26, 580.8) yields 4.881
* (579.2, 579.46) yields 4.762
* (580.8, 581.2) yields 4.874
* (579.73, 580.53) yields 4.87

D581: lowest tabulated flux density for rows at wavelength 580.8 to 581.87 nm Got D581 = 4.768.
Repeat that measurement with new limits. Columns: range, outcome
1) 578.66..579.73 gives 4.673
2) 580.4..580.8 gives 4.87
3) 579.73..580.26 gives 4.836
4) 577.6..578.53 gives 4.67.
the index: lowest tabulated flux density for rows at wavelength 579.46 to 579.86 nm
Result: 4.793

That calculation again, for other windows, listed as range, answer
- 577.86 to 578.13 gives 4.746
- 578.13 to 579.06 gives 4.666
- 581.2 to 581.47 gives 4.812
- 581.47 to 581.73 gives 4.778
